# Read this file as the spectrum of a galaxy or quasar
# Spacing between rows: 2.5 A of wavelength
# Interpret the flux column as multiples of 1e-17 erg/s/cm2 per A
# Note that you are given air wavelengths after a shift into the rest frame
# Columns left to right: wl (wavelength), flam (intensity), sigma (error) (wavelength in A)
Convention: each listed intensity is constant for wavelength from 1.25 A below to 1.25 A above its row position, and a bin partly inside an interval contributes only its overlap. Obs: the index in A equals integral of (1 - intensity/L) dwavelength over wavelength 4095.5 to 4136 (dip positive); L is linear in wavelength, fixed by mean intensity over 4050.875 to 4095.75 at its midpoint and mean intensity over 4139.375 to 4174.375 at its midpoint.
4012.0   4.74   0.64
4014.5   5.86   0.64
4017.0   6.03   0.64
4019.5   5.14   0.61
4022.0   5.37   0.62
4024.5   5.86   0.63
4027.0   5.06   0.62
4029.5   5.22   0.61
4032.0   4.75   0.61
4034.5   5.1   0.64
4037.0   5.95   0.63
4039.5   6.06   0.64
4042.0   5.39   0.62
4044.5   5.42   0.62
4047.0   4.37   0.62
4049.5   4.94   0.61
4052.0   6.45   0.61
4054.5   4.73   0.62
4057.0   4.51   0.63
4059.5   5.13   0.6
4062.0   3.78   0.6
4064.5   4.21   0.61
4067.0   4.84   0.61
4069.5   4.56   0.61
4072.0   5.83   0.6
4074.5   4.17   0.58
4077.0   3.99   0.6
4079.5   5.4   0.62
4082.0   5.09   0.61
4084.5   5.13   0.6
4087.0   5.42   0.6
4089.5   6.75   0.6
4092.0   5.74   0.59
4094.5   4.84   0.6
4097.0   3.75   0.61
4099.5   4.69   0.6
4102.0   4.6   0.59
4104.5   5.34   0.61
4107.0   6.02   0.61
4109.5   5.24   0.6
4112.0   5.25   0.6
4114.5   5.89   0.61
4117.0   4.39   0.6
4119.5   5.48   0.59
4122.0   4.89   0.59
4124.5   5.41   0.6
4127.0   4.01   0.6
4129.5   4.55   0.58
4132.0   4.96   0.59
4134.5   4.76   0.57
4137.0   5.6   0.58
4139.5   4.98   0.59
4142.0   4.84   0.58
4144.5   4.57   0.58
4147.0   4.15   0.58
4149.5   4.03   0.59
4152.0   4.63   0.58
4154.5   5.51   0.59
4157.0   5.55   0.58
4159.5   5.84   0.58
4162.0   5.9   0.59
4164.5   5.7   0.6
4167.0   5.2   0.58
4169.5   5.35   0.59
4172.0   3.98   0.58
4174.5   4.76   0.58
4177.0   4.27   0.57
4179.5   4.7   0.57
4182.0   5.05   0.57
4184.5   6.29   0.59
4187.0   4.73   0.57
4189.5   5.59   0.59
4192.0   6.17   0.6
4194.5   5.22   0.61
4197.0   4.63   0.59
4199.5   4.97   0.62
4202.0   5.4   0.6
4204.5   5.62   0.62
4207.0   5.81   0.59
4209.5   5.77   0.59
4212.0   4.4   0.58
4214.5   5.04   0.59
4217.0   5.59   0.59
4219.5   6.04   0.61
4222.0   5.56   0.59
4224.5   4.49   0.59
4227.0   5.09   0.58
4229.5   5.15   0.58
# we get 0.5 A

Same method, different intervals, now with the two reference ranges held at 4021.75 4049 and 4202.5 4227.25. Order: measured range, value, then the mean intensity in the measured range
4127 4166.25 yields 2.42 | 5.01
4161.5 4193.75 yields 0.92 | 5.19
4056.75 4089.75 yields 2.78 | 4.87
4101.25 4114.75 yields -0.14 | 5.38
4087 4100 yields 0.29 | 5.21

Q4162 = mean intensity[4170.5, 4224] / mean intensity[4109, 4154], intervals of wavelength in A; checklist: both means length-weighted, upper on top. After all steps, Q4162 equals 1.1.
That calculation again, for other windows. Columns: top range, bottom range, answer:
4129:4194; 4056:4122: 1.01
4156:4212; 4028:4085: 1.05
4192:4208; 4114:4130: 1.08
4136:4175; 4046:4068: 1.05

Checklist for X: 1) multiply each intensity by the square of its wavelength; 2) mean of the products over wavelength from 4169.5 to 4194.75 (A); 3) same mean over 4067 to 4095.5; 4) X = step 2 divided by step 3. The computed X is 1.03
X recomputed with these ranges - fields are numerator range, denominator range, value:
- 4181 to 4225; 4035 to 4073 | 1.14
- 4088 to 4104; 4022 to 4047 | 0.98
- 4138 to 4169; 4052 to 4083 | 1.12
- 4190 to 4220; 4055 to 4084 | 1.22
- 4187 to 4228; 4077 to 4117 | 1.08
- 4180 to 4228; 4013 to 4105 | 1.12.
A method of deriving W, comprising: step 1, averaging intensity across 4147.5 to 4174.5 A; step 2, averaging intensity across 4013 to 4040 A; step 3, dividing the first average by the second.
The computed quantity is 0.9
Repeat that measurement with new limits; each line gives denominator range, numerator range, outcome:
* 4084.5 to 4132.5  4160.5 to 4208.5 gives 1.02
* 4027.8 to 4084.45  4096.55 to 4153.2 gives 0.98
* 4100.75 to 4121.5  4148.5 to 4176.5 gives 0.97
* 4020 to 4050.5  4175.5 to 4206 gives 0.99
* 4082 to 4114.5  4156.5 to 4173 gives 1.02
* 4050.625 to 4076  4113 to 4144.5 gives 1.03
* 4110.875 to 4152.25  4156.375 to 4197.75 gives 1.08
